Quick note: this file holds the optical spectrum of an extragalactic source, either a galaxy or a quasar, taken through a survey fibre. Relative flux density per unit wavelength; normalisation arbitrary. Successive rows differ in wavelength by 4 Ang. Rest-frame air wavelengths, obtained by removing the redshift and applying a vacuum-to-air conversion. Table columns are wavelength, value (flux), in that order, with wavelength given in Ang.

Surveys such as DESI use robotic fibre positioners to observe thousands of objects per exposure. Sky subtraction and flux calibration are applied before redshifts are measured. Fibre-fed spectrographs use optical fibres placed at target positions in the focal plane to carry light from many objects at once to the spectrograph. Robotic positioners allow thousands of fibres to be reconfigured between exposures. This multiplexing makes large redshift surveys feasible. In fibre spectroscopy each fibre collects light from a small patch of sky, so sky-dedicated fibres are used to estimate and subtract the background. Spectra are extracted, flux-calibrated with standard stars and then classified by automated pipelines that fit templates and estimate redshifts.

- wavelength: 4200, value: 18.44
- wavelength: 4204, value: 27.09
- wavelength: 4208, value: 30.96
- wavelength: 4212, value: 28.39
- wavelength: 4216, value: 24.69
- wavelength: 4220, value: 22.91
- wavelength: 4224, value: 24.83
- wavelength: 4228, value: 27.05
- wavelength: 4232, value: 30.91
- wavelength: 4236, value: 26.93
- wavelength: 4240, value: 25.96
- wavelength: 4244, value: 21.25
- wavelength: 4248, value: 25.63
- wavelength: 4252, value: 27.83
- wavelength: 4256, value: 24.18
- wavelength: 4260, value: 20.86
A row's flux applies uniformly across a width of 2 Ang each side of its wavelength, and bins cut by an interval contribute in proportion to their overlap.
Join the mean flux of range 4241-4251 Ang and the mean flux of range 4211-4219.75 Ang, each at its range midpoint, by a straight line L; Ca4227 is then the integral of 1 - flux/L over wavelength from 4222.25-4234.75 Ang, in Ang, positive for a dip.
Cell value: -1.3 Ang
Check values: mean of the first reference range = 25.6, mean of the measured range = 27.6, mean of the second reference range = 24.1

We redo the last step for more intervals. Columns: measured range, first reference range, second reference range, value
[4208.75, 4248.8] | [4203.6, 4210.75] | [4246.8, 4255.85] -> 2.67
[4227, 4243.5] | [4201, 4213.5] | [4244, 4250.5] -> -1.05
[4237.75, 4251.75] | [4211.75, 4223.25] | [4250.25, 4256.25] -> 0.70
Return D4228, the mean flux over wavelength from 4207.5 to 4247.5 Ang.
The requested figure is 26.2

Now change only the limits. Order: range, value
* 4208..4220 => 26.7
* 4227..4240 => 28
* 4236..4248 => 24.5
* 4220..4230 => 25.3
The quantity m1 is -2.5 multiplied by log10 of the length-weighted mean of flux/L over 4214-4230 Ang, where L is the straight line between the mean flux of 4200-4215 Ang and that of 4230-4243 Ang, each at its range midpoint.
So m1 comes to 0.10 mag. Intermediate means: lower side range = 27.2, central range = 24.9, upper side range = 27.4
